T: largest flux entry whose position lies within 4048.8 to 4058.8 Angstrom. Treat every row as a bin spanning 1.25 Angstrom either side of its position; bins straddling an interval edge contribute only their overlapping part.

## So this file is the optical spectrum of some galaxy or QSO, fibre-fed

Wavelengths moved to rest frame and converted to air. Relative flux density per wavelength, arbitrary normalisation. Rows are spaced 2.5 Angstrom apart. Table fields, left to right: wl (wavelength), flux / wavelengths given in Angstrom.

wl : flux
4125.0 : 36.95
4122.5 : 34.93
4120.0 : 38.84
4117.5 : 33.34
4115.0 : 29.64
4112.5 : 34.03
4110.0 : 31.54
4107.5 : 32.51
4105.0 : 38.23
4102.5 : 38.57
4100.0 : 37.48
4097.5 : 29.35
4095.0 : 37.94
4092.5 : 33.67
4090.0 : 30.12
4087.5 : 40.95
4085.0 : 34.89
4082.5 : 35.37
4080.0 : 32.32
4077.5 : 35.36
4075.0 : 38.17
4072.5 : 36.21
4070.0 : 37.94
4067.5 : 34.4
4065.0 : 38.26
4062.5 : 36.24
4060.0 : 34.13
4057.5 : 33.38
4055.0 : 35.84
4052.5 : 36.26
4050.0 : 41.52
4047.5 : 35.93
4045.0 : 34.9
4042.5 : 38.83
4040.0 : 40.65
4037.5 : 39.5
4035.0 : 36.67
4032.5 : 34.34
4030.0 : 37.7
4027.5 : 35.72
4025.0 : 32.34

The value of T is 41.52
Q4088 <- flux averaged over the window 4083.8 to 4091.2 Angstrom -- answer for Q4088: 35.4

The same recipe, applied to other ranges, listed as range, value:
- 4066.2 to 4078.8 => 36.4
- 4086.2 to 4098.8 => 34.4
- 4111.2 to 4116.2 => 31.9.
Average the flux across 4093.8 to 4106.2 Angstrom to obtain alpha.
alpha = 36.3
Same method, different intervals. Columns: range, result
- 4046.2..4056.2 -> 37.4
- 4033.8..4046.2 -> 38.1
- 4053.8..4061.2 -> 34.4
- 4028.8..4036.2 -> 36.2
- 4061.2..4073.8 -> 36.6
